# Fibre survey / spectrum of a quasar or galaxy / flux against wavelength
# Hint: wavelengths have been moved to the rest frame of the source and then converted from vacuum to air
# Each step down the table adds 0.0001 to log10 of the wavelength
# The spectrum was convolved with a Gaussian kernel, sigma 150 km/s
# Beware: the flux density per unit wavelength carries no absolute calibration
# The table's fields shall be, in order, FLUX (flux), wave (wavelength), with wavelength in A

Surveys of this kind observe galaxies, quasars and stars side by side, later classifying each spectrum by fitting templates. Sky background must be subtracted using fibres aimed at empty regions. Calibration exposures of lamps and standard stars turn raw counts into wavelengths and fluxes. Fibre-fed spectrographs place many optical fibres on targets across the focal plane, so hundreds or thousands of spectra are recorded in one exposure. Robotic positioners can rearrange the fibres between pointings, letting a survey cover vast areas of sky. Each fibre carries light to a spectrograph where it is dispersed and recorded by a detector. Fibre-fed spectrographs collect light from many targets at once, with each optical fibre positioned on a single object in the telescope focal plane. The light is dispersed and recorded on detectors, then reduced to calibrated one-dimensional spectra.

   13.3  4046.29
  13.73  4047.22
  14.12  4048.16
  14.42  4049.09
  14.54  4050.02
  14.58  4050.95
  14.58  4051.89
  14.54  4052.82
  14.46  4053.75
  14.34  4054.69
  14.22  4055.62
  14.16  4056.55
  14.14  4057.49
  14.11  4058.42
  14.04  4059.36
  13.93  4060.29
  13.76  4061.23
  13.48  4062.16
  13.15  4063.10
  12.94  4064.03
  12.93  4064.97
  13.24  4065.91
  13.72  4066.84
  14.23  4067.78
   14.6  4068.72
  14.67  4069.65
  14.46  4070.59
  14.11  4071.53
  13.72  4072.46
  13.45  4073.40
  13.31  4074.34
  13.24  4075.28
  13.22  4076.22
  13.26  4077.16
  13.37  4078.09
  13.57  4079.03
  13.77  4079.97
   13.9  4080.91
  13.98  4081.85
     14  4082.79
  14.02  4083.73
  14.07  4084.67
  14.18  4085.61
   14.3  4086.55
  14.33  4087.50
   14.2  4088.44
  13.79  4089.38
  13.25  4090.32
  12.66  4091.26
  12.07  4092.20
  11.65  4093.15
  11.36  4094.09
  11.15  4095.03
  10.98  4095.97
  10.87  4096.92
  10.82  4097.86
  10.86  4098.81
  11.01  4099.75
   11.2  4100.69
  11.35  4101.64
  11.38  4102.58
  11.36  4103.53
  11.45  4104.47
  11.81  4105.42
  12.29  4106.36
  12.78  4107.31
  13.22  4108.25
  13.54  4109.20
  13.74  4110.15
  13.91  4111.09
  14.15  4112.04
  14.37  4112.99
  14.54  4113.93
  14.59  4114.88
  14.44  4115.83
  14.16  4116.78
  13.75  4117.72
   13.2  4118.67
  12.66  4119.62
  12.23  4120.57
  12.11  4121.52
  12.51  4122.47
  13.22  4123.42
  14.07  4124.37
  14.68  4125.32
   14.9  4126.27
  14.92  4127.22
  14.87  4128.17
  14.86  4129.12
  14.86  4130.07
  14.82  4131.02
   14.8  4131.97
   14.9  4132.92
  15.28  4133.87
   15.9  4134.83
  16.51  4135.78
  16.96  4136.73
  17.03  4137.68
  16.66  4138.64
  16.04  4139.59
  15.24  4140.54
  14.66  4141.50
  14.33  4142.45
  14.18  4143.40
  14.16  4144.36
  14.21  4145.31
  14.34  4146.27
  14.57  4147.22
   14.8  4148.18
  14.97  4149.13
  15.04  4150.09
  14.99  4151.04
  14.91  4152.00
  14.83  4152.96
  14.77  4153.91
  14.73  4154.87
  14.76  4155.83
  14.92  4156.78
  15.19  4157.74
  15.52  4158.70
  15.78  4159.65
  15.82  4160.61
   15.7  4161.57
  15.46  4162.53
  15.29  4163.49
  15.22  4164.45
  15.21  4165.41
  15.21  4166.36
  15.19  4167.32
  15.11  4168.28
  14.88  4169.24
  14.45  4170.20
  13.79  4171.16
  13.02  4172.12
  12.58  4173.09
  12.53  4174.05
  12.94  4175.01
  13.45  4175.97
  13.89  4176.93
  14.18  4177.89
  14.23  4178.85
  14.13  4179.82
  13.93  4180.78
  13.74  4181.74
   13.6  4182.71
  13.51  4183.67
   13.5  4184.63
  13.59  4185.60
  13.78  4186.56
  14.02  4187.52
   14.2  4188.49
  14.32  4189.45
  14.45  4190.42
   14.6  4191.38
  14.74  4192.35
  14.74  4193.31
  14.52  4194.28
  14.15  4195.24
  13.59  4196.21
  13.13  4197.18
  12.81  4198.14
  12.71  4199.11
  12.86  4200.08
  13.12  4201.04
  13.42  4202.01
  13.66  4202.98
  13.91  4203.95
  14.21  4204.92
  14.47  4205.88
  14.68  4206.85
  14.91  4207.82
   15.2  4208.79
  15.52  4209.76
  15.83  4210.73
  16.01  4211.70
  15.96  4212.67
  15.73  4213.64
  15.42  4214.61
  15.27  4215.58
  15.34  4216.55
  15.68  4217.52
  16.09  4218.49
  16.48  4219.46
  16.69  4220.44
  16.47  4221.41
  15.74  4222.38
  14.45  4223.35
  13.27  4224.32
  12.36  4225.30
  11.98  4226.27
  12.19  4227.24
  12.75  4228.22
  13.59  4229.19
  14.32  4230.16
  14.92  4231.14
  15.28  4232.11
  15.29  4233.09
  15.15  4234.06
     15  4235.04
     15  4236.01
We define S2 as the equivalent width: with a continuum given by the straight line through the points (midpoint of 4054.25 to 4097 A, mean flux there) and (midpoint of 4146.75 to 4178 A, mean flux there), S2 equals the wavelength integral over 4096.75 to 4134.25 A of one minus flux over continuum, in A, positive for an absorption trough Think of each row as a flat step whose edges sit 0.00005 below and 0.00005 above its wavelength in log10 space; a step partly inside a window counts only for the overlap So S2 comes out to 2.0 A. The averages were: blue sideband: 13.5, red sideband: 14.7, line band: 13.3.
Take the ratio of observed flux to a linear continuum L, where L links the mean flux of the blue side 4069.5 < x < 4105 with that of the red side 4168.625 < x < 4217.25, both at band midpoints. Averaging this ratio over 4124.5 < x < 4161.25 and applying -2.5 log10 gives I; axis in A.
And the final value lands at -0.12 mag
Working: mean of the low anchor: 12.8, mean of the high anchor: 14.2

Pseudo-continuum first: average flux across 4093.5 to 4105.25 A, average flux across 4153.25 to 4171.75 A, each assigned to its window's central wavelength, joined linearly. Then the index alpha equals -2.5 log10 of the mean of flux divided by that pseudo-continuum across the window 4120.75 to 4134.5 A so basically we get -0.109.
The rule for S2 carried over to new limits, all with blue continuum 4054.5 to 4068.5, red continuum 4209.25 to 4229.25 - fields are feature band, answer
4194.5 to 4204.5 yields 0.95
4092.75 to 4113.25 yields 2.96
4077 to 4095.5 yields 0.79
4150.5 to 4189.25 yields 0.38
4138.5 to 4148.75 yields -0.29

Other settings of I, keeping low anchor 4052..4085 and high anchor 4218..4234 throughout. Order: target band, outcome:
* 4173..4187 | 0.06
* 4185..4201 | 0.04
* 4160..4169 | -0.08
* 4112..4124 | 0.04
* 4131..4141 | -0.13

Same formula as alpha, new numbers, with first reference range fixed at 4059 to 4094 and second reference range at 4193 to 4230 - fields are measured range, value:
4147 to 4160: -0.07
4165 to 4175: 0.00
